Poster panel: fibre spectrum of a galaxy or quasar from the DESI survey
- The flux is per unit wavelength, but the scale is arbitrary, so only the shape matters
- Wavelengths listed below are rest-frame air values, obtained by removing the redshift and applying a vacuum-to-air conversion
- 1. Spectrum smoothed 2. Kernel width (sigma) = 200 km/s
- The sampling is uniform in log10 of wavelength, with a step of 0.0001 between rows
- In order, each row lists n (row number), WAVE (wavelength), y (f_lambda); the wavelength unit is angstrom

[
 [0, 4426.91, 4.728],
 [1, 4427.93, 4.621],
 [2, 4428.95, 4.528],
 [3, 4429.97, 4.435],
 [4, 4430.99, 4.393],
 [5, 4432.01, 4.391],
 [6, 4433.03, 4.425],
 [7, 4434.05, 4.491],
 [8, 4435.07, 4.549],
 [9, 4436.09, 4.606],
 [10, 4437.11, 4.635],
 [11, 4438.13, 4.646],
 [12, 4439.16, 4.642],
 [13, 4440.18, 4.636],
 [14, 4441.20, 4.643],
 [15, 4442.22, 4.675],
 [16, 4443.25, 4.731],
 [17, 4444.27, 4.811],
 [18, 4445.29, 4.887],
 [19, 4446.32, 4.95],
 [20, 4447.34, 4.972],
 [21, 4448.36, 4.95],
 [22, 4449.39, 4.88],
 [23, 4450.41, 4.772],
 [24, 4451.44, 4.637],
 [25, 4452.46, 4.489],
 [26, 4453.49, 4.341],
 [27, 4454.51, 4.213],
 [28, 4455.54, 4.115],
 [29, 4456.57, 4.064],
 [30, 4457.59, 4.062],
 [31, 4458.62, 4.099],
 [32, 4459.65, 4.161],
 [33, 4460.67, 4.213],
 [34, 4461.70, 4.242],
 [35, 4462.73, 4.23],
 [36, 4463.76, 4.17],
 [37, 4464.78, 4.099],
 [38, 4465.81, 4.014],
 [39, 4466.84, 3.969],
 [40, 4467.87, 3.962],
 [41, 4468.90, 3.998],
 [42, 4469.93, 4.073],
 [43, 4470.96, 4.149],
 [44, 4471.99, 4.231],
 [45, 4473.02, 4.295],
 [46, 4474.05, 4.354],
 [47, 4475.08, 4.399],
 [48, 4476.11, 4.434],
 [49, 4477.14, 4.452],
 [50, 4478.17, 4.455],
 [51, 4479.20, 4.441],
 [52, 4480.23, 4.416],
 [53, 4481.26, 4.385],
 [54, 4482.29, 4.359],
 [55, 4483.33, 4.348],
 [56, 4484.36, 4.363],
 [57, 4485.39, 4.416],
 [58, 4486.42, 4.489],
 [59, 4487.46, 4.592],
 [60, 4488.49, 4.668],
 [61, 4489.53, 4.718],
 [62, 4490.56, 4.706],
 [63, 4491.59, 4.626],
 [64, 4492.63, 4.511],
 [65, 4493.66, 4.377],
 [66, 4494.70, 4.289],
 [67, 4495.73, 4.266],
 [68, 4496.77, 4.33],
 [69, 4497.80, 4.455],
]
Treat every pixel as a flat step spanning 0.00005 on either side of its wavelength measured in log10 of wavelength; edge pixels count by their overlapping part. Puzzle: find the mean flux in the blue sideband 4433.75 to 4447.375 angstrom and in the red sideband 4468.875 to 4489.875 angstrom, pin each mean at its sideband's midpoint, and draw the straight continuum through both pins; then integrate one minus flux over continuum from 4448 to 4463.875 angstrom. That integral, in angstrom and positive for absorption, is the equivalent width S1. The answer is 0.8 angstrom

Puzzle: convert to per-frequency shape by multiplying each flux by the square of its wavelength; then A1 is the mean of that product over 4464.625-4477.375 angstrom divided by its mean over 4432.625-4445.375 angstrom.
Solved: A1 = 0.91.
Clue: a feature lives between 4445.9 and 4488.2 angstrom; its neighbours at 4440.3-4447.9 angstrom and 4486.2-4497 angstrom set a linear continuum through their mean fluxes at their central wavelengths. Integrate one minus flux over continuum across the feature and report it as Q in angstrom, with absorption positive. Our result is 2.85 angstrom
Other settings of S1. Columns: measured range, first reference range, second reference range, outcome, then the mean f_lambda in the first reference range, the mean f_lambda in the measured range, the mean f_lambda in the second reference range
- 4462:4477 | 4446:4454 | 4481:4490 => 1.4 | 4.75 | 4.18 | 4.48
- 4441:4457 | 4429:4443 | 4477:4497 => -0.4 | 4.55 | 4.63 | 4.46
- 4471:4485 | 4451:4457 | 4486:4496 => 0.3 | 4.31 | 4.37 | 4.53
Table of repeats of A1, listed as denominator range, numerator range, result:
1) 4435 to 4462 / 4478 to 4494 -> 1.01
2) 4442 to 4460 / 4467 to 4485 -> 0.96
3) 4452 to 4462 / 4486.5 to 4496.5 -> 1.09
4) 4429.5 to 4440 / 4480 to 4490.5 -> 1.01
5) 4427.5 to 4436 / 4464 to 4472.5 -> 0.92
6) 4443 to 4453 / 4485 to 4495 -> 0.96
